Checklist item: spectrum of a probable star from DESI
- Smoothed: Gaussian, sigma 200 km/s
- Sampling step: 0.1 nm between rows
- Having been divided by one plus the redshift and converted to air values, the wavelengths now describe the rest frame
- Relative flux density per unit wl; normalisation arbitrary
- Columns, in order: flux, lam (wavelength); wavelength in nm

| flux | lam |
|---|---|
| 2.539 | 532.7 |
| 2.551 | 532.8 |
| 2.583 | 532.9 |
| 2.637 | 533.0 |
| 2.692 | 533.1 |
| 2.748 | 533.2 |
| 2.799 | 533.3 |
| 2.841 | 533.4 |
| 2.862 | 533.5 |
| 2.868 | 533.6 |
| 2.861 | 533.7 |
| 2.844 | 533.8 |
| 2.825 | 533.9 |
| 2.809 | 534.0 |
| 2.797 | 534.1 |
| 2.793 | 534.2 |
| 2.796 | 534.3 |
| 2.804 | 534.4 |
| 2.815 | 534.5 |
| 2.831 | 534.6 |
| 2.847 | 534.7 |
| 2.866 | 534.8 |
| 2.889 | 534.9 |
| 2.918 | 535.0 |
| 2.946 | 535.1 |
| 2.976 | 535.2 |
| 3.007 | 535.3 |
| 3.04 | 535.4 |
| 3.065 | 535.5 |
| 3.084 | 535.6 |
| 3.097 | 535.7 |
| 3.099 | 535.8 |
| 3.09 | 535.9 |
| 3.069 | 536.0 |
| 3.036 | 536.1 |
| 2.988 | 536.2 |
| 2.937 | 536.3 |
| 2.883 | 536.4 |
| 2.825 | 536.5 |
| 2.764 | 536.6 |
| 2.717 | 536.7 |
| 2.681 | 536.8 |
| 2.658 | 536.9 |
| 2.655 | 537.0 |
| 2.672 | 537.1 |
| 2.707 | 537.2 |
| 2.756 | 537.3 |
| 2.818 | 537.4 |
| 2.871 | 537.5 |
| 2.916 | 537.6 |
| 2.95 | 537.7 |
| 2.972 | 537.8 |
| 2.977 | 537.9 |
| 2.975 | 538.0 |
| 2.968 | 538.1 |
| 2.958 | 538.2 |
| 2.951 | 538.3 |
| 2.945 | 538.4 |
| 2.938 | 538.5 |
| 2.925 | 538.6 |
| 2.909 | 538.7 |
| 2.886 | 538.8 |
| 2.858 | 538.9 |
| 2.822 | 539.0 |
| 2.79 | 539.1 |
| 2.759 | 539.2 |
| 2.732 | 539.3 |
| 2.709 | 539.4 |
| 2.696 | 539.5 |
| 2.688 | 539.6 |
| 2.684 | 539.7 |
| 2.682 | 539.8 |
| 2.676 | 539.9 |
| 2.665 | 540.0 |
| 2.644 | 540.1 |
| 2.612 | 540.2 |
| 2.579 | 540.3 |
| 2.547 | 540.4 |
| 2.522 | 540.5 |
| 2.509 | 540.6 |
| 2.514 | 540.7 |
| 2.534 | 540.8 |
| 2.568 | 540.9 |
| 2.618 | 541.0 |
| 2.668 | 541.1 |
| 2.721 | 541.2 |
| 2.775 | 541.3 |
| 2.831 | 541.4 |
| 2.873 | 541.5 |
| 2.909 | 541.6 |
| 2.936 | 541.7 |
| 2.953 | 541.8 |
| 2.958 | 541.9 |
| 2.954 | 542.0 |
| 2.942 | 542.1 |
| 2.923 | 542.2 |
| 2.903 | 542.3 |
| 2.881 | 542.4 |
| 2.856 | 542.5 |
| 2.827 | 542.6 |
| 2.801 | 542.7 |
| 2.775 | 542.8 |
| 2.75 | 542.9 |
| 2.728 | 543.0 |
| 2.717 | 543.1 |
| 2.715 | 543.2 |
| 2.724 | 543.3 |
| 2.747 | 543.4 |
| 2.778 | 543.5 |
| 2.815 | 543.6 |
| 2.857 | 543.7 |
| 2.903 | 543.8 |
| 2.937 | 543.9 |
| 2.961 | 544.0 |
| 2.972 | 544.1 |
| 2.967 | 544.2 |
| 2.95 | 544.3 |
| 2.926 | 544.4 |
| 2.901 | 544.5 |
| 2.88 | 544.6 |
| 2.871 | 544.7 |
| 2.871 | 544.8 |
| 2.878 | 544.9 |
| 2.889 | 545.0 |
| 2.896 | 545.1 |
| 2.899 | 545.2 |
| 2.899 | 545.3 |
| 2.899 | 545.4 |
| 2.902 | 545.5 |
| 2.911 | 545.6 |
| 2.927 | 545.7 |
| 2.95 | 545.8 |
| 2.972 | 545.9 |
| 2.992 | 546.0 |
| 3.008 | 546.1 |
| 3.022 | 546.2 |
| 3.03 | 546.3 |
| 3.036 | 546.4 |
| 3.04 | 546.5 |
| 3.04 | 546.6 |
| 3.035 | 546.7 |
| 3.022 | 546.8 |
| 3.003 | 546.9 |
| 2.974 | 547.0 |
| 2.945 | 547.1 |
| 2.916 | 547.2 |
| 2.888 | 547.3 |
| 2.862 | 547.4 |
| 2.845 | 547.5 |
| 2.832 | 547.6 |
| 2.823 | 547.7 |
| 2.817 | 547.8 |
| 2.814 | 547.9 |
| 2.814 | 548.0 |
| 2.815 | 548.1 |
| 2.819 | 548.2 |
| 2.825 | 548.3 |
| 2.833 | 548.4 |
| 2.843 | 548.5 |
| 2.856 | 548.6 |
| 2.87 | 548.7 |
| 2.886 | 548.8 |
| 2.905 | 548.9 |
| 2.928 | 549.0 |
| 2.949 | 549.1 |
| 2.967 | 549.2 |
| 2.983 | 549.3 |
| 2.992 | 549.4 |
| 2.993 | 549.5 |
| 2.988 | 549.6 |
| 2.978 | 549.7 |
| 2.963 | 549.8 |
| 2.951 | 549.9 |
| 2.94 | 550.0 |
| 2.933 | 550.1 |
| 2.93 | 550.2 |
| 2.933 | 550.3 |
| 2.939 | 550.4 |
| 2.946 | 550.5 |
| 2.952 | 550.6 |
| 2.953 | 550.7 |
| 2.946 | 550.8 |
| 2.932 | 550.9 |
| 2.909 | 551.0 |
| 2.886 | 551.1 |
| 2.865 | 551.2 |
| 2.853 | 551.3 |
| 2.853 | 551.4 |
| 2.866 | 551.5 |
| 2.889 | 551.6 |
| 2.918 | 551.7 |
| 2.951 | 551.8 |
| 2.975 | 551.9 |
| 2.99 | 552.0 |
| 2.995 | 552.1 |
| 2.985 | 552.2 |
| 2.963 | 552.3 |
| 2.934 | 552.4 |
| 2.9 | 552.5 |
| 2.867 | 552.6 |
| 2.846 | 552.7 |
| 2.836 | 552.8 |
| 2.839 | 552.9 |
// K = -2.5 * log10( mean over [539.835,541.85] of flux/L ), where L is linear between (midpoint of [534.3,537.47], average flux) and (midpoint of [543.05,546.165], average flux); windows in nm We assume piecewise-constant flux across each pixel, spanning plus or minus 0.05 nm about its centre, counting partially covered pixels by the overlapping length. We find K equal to 0.08 mag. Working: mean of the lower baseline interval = 2.89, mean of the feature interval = 2.68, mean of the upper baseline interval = 2.89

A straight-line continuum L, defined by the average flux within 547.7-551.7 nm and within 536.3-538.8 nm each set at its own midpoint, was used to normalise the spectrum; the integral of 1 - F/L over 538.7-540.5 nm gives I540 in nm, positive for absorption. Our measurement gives 0.096 nm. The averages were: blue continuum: 2.85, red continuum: 2.9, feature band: 2.71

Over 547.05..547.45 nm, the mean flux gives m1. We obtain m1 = 2.9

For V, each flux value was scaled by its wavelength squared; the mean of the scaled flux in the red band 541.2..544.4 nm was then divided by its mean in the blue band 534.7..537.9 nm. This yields 1.01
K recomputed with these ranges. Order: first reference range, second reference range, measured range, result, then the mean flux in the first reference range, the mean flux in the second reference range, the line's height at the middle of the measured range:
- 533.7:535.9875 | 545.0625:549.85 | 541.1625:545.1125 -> 0.02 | 2.92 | 2.93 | 2.92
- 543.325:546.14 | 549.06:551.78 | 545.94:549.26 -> 0.00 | 2.9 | 2.93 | 2.92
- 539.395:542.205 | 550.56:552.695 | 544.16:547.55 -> -0.05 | 2.72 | 2.92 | 2.81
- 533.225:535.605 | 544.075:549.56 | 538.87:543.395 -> 0.06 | 2.88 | 2.92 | 2.9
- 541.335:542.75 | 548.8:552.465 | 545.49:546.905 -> -0.03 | 2.89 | 2.94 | 2.92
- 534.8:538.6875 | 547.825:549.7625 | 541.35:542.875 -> 0.01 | 2.91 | 2.9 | 2.91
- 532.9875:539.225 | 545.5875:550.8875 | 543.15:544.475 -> 0.02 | 2.88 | 2.93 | 2.91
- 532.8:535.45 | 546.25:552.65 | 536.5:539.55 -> 0.01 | 2.83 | 2.92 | 2.85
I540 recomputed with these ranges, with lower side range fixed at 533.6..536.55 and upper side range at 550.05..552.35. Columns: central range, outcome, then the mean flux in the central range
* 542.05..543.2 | 0.04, 2.82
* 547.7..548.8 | 0.04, 2.83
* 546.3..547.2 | -0.02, 3.01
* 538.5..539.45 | 0.03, 2.83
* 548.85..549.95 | -0.01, 2.96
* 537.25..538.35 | 0.00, 2.92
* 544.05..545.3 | 0.01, 2.91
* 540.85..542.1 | 0.05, 2.82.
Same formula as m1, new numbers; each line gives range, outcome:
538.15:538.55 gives 2.95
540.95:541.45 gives 2.72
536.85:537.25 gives 2.67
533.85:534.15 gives 2.81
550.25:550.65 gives 2.94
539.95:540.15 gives 2.65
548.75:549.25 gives 2.93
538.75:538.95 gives 2.87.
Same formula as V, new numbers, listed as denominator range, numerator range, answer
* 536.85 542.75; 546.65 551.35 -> 1.08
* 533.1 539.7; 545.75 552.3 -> 1.07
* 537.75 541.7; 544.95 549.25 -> 1.09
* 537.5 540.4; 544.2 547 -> 1.08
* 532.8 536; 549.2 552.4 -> 1.09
